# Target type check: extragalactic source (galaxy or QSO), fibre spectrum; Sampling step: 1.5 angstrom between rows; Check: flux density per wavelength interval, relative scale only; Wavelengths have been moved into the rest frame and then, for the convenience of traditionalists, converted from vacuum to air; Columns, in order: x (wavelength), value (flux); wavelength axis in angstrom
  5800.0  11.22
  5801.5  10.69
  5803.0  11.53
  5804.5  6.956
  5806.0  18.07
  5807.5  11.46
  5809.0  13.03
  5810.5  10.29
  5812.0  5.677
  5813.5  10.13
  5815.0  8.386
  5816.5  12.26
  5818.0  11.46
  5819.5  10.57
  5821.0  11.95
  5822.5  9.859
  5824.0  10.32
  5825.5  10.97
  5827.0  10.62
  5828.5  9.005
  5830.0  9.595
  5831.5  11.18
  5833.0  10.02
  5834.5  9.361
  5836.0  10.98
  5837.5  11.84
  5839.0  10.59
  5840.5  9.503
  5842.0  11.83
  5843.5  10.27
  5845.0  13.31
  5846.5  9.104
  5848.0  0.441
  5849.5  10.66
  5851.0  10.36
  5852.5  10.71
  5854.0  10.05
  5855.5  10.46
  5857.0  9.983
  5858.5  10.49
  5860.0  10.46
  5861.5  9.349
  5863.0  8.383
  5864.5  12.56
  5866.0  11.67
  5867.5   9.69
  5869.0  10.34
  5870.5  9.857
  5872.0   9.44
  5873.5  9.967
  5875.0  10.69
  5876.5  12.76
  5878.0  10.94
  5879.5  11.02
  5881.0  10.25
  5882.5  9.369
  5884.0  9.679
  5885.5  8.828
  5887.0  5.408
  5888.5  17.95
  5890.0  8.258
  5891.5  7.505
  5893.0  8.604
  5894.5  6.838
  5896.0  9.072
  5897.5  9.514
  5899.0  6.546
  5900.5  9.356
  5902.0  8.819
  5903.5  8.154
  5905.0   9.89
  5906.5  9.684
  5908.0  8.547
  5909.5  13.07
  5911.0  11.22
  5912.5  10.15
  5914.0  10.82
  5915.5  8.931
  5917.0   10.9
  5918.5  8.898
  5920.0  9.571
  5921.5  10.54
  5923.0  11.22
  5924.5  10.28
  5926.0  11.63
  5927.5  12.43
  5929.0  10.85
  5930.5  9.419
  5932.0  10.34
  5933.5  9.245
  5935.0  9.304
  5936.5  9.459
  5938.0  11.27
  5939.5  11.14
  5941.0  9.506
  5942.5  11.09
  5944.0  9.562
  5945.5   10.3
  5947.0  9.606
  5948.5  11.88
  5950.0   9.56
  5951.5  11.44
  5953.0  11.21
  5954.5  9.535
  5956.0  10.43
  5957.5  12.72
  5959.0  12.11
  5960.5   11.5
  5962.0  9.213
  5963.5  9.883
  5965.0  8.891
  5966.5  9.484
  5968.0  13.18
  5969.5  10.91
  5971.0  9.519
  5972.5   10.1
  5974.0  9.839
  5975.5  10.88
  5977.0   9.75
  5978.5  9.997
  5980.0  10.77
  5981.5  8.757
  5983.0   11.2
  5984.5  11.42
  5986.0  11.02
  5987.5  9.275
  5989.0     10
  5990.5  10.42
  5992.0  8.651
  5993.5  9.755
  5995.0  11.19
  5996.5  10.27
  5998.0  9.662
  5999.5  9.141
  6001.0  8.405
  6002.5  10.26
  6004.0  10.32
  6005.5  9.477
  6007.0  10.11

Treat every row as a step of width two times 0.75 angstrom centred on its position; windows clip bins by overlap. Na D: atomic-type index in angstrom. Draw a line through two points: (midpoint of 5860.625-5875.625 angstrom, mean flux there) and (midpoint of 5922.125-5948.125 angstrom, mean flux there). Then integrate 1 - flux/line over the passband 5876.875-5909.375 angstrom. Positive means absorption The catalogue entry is 2.9 angstrom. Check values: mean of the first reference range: 10.2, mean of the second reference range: 10.4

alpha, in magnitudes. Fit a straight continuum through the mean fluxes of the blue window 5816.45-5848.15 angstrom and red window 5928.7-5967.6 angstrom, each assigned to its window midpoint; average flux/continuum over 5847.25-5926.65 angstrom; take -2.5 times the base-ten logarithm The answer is 0.06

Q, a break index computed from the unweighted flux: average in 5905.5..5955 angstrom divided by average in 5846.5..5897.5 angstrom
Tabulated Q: 1.1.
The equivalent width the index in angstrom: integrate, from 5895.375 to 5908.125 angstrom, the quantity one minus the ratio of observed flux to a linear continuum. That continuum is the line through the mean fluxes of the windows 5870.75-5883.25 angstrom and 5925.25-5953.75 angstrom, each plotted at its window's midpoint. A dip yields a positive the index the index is 2.0 angstrom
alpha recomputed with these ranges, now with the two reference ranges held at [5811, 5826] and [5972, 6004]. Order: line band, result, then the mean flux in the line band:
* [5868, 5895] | 0.02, 9.9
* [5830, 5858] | 0.01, 10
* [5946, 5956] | -0.05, 10.5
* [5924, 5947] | -0.03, 10.4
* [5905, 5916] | -0.03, 10.3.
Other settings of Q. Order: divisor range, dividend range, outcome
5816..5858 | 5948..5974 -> 1.04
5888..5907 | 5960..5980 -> 1.12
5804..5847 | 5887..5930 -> 0.93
